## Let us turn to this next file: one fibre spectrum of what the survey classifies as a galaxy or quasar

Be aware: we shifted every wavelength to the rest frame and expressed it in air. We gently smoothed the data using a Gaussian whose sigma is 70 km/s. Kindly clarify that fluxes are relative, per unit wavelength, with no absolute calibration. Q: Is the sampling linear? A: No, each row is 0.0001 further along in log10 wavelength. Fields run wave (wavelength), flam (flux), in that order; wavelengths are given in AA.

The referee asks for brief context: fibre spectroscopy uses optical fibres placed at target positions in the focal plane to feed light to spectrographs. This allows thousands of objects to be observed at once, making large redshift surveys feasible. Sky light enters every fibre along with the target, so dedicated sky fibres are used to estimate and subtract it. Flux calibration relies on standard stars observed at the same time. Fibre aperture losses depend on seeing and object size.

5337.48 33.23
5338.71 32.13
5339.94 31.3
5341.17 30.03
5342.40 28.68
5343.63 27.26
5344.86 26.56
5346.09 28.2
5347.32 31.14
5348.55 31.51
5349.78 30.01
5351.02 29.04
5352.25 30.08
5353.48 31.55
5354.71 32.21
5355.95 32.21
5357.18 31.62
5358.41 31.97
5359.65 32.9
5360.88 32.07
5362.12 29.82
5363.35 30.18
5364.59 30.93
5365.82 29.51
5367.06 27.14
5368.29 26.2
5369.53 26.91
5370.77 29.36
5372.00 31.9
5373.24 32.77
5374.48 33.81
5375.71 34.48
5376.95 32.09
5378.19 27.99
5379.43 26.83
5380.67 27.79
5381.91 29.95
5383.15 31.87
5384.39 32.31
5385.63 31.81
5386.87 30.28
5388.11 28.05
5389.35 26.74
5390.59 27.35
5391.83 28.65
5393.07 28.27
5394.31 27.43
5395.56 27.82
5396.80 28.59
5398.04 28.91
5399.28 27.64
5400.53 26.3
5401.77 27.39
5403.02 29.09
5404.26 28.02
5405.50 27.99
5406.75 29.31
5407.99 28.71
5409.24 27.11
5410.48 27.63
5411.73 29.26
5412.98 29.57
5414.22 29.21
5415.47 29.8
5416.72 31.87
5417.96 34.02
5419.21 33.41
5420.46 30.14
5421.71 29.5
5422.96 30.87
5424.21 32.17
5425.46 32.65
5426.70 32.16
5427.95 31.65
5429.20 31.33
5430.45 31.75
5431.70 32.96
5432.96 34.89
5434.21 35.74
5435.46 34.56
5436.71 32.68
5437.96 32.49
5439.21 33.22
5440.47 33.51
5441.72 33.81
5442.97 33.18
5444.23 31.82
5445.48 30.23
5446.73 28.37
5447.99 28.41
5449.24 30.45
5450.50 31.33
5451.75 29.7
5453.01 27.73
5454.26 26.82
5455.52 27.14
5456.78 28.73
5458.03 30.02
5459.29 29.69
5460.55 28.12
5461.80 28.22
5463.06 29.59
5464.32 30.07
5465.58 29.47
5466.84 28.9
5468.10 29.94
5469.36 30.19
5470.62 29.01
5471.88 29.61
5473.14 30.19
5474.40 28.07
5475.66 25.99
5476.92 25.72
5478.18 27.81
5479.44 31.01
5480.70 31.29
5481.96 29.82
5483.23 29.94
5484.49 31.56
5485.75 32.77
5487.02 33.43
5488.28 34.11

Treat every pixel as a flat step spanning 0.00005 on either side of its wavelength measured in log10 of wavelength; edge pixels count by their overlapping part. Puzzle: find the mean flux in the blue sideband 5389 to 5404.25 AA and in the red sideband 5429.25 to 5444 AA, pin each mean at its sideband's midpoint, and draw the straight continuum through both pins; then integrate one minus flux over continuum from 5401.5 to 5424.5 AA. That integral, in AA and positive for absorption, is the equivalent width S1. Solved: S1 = 0.3 AA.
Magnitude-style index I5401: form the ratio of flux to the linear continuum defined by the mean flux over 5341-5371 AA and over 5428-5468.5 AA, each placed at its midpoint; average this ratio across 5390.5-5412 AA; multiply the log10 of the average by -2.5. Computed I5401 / 0.08 mag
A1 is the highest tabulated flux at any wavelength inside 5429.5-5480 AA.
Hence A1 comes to 35.74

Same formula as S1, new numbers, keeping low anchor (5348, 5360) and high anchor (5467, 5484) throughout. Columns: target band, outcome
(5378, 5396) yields 1.0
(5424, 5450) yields -2.2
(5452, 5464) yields 0.4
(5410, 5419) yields -0.1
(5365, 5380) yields 0.5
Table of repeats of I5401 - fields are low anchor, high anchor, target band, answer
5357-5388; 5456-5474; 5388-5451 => -0.018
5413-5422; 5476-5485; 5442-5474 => 0.020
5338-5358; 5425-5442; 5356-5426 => 0.067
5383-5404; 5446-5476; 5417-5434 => -0.120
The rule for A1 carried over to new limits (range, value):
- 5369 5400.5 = 34.48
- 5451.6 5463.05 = 30.02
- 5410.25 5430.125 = 34.02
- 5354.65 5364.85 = 32.9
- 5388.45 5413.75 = 29.57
